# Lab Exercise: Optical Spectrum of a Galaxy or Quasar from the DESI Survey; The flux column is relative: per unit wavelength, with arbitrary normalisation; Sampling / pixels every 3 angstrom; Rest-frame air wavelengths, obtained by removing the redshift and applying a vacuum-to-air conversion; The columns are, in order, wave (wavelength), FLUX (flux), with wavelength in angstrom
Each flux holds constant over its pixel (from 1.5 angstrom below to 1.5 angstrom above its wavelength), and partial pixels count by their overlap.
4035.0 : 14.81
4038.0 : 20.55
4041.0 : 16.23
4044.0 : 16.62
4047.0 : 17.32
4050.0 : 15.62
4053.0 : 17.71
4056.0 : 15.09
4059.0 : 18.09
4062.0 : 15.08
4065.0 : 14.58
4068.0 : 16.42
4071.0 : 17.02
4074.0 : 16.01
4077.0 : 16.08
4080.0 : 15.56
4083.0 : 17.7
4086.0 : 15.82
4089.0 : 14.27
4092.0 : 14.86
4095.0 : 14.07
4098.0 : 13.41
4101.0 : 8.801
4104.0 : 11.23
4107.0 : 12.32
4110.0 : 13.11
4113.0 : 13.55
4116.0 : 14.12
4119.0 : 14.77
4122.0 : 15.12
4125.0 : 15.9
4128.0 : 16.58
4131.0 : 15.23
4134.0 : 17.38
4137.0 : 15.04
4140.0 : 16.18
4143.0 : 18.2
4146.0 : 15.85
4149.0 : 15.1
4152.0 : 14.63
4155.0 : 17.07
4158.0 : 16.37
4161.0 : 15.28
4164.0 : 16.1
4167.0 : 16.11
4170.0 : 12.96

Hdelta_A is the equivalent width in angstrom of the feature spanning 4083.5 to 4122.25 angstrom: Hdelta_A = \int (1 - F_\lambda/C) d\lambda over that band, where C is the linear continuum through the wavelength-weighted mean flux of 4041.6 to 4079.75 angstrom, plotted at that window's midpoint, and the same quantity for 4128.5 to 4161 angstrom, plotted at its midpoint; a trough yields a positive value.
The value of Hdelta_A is 6.29 angstrom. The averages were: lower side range 16.3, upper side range 16.1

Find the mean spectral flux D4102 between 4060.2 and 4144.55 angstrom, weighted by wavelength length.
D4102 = 15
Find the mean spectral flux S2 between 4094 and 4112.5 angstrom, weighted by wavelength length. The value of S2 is 12.2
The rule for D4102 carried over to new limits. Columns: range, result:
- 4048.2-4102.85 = 15.3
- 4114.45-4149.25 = 15.8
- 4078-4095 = 15.5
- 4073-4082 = 16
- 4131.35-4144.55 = 16.6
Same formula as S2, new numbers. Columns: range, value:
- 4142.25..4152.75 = 15.9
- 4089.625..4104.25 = 12.7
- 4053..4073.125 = 16.2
